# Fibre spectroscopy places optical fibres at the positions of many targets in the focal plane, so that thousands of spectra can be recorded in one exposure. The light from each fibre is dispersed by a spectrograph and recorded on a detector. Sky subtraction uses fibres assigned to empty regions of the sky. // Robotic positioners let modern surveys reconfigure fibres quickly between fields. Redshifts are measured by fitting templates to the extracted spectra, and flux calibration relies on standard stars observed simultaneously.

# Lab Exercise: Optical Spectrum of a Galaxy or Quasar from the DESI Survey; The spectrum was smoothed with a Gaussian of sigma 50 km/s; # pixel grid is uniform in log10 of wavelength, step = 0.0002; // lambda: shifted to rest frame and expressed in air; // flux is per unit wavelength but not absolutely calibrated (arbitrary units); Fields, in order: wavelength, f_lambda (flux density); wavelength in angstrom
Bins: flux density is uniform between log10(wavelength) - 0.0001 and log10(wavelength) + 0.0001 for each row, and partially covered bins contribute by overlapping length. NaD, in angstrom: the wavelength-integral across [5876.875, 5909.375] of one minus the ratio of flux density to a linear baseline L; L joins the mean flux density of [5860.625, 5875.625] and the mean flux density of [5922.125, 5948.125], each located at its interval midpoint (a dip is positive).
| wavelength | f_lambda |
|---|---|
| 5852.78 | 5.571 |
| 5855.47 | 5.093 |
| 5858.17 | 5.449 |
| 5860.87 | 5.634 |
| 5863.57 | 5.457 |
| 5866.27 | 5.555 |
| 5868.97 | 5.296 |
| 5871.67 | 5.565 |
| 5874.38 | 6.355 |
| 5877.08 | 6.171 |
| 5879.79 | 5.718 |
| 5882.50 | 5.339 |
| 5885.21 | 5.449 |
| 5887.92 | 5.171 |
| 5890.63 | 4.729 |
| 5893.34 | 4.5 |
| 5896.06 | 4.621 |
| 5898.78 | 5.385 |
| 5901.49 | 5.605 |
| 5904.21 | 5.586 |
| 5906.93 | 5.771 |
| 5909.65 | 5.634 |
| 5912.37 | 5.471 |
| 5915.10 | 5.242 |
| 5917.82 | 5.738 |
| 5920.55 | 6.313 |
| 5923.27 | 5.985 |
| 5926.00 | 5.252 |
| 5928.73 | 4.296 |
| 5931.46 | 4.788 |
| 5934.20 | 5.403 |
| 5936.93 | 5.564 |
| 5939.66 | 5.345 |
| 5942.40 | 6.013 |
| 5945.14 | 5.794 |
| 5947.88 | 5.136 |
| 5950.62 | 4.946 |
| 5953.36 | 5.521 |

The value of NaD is 1.3 angstrom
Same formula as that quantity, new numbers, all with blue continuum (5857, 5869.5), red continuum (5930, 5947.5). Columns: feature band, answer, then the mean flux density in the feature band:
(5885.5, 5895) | 1.1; 4.87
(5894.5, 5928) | -0.3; 5.52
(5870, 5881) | -0.9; 5.94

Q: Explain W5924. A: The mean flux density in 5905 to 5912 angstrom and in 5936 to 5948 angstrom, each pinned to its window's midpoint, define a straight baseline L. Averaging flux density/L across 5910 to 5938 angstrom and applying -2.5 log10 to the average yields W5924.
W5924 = 0.05 mag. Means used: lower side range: 5.66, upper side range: 5.61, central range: 5.41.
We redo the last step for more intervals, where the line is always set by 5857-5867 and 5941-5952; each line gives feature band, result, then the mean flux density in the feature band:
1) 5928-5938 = 0.090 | 5.04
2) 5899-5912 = -0.024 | 5.62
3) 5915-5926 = -0.064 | 5.82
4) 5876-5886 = -0.030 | 5.67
